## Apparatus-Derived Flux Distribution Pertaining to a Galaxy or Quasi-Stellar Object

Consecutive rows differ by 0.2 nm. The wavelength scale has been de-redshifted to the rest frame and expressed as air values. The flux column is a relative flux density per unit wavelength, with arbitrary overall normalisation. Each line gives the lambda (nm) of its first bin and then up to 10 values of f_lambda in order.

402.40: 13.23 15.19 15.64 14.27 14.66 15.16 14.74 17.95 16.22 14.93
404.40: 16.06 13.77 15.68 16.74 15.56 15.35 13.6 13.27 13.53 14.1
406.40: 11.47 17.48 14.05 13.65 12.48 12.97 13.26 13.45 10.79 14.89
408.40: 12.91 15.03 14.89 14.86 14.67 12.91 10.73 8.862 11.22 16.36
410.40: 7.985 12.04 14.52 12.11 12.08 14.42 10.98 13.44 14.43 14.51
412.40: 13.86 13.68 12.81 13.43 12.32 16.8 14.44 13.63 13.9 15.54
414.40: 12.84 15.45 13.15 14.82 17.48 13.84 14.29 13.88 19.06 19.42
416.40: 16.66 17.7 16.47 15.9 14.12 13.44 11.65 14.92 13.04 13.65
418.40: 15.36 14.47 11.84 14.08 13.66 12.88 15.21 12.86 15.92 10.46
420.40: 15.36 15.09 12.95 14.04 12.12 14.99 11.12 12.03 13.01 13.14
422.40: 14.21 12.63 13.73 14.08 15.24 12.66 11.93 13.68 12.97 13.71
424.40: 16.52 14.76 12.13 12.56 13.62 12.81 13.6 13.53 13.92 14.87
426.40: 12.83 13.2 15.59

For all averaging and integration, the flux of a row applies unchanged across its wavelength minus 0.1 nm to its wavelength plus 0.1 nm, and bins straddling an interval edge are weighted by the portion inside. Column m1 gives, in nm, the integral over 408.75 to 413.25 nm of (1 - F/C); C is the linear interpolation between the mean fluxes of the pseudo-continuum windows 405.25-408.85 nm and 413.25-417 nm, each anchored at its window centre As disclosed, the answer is 0.52 nm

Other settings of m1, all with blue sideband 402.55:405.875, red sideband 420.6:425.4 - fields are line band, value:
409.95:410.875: 0.14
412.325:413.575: 0.05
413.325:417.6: -0.34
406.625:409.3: 0.19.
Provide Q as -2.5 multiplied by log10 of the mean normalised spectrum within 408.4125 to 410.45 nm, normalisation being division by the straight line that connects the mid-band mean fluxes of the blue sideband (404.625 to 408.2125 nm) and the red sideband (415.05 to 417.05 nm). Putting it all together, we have 0.15 mag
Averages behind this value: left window 14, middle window 12.9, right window 16.4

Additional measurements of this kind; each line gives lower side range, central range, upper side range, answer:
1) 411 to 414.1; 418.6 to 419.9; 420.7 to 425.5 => -0.004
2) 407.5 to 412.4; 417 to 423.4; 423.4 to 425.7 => -0.024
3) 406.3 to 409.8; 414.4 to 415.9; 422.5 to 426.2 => -0.083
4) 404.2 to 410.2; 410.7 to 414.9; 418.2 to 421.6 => 0.003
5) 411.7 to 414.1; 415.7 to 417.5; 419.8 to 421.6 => -0.180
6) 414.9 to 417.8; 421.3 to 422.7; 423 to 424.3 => 0.072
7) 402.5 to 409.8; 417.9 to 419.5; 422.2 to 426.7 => 0.015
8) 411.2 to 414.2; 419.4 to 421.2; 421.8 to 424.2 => -0.029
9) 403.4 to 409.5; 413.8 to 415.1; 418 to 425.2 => -0.021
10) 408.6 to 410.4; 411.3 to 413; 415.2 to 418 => 0.027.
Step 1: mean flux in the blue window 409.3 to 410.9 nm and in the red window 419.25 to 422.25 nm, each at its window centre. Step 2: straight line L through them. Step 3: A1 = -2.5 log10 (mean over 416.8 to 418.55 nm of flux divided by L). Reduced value -0.10 mag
